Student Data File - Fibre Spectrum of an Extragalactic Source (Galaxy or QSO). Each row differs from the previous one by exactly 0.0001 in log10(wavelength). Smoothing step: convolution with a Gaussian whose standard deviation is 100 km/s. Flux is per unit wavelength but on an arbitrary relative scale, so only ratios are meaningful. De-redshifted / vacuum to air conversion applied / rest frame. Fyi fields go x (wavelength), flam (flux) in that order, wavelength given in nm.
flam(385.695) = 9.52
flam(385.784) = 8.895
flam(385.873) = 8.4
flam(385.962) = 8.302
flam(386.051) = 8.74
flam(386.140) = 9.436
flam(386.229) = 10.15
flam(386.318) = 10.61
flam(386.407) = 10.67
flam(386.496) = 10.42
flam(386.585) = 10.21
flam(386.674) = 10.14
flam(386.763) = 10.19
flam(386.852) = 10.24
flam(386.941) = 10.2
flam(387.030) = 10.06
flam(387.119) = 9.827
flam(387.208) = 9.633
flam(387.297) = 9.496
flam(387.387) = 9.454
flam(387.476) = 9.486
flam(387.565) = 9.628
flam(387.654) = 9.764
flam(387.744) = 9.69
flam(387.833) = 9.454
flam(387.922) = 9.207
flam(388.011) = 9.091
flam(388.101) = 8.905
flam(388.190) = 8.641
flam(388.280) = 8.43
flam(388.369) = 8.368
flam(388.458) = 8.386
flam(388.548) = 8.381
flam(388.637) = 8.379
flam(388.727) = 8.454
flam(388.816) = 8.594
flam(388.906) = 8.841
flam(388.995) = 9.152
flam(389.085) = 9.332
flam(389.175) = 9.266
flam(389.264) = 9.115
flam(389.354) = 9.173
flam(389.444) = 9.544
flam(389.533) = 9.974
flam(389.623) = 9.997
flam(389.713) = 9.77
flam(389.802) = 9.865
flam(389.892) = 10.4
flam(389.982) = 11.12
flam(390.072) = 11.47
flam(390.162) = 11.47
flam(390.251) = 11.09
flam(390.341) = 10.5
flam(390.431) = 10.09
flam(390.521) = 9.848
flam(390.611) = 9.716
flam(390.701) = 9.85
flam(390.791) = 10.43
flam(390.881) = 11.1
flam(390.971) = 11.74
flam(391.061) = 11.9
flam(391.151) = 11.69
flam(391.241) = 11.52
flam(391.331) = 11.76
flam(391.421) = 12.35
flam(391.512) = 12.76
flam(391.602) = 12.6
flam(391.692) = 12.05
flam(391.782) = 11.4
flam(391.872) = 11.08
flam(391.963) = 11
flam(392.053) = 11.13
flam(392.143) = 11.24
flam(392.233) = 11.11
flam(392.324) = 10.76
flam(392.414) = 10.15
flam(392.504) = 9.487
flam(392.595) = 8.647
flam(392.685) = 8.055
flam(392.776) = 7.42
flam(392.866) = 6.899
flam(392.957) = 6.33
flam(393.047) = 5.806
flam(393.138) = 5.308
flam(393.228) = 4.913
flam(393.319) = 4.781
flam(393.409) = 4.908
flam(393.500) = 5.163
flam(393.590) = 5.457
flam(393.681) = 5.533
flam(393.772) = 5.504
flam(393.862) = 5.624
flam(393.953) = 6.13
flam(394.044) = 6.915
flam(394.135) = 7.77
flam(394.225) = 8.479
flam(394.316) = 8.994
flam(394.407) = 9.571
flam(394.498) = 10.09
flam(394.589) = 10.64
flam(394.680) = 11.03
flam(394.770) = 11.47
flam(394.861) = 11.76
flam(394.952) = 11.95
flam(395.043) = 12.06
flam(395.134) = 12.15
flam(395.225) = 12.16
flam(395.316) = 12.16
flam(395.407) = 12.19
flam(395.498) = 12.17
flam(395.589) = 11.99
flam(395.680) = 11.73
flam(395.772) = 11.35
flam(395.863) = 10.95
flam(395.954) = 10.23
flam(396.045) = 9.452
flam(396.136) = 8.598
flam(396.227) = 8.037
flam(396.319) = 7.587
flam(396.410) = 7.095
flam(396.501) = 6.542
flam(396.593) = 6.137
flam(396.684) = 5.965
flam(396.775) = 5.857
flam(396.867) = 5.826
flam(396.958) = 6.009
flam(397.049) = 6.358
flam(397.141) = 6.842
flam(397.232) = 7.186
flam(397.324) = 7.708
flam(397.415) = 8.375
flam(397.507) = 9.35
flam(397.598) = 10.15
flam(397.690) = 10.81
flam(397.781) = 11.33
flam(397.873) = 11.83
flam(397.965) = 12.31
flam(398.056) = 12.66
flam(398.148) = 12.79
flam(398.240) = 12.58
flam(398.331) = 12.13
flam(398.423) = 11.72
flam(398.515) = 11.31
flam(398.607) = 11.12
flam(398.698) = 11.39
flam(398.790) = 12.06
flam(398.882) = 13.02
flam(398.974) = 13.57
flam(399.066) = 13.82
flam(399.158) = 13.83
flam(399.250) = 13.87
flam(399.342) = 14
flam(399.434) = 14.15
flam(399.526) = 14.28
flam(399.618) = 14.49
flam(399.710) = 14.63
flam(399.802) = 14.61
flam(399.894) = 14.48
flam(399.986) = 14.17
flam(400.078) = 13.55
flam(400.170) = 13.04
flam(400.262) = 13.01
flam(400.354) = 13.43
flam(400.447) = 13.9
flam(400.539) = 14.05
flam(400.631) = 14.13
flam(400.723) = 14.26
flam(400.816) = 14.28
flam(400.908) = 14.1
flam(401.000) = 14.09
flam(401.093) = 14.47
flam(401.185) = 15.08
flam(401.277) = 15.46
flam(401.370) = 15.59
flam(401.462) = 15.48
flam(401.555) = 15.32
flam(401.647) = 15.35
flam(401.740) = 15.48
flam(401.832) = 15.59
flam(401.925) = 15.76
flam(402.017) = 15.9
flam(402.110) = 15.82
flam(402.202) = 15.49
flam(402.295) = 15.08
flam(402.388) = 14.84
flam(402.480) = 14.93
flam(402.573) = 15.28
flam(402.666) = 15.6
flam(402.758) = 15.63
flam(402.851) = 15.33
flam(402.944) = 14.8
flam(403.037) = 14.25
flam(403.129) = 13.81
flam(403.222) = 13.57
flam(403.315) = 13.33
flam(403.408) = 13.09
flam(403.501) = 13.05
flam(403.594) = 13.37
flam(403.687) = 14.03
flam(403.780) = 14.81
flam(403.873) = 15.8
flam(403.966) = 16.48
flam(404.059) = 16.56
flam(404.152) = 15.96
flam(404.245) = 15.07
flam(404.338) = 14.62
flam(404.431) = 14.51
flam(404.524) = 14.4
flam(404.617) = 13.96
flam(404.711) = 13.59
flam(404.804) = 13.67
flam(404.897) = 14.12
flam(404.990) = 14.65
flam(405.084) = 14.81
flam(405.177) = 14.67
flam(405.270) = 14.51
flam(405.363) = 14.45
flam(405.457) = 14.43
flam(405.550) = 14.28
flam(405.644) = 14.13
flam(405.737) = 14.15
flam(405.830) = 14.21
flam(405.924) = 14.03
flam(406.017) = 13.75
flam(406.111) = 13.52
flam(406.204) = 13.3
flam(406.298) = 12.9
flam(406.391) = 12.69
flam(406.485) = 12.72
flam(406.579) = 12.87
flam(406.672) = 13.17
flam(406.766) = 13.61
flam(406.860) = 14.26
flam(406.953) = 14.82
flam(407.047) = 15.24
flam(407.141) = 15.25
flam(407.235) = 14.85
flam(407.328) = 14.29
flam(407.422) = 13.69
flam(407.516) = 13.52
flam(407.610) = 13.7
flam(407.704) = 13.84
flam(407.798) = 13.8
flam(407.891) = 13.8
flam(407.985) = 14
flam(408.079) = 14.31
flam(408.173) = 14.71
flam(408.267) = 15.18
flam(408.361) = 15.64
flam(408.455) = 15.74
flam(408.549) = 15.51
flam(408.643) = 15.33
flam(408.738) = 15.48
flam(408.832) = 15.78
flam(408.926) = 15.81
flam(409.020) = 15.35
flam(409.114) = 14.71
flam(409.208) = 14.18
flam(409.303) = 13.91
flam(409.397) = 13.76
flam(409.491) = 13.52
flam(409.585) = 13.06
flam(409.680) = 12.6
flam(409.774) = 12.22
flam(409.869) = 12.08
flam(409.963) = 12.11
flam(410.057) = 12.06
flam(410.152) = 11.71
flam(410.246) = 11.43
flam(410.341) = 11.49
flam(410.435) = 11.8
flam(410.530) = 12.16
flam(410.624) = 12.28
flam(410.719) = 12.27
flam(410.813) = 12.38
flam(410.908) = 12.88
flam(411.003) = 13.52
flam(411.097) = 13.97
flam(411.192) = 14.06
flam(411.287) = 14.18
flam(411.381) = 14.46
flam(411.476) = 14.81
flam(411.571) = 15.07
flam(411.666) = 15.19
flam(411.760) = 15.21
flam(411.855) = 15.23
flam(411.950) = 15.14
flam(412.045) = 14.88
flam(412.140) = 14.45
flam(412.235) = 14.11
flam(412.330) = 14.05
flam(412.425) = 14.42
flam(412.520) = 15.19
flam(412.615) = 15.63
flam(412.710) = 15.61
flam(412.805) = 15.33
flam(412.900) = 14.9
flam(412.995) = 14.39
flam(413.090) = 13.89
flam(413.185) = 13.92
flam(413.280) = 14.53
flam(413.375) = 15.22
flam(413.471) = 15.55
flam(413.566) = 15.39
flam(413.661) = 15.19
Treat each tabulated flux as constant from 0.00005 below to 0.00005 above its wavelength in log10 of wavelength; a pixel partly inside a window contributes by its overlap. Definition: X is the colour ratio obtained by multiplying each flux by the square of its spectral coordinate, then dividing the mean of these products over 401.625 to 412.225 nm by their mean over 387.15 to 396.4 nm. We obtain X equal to 1.60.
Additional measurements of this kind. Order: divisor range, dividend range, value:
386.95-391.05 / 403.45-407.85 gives 1.60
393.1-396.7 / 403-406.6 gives 1.69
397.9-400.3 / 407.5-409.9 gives 1.14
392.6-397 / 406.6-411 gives 1.75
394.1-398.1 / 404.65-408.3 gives 1.54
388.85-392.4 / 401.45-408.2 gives 1.45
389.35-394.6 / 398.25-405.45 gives 1.62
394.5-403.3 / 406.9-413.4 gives 1.21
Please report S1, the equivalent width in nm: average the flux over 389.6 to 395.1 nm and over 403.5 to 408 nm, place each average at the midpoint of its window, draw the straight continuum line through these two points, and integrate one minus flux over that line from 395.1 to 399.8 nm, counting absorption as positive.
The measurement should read 0.263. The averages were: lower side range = 9.5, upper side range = 14.2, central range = 10.7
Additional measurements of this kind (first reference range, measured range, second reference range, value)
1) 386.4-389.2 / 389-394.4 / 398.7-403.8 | 0.719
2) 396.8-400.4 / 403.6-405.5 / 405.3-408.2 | -0.198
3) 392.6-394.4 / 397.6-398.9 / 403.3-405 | -0.236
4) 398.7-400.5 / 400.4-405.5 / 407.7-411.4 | -0.385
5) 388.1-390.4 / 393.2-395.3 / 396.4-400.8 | 0.416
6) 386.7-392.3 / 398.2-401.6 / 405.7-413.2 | -0.445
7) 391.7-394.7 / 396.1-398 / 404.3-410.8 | 0.319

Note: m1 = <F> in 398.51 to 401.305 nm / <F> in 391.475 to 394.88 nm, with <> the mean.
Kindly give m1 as 1.60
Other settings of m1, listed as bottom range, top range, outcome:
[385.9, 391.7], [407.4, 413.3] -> 1.40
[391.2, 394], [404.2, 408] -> 1.63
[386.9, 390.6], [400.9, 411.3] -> 1.49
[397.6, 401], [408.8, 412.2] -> 1.03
